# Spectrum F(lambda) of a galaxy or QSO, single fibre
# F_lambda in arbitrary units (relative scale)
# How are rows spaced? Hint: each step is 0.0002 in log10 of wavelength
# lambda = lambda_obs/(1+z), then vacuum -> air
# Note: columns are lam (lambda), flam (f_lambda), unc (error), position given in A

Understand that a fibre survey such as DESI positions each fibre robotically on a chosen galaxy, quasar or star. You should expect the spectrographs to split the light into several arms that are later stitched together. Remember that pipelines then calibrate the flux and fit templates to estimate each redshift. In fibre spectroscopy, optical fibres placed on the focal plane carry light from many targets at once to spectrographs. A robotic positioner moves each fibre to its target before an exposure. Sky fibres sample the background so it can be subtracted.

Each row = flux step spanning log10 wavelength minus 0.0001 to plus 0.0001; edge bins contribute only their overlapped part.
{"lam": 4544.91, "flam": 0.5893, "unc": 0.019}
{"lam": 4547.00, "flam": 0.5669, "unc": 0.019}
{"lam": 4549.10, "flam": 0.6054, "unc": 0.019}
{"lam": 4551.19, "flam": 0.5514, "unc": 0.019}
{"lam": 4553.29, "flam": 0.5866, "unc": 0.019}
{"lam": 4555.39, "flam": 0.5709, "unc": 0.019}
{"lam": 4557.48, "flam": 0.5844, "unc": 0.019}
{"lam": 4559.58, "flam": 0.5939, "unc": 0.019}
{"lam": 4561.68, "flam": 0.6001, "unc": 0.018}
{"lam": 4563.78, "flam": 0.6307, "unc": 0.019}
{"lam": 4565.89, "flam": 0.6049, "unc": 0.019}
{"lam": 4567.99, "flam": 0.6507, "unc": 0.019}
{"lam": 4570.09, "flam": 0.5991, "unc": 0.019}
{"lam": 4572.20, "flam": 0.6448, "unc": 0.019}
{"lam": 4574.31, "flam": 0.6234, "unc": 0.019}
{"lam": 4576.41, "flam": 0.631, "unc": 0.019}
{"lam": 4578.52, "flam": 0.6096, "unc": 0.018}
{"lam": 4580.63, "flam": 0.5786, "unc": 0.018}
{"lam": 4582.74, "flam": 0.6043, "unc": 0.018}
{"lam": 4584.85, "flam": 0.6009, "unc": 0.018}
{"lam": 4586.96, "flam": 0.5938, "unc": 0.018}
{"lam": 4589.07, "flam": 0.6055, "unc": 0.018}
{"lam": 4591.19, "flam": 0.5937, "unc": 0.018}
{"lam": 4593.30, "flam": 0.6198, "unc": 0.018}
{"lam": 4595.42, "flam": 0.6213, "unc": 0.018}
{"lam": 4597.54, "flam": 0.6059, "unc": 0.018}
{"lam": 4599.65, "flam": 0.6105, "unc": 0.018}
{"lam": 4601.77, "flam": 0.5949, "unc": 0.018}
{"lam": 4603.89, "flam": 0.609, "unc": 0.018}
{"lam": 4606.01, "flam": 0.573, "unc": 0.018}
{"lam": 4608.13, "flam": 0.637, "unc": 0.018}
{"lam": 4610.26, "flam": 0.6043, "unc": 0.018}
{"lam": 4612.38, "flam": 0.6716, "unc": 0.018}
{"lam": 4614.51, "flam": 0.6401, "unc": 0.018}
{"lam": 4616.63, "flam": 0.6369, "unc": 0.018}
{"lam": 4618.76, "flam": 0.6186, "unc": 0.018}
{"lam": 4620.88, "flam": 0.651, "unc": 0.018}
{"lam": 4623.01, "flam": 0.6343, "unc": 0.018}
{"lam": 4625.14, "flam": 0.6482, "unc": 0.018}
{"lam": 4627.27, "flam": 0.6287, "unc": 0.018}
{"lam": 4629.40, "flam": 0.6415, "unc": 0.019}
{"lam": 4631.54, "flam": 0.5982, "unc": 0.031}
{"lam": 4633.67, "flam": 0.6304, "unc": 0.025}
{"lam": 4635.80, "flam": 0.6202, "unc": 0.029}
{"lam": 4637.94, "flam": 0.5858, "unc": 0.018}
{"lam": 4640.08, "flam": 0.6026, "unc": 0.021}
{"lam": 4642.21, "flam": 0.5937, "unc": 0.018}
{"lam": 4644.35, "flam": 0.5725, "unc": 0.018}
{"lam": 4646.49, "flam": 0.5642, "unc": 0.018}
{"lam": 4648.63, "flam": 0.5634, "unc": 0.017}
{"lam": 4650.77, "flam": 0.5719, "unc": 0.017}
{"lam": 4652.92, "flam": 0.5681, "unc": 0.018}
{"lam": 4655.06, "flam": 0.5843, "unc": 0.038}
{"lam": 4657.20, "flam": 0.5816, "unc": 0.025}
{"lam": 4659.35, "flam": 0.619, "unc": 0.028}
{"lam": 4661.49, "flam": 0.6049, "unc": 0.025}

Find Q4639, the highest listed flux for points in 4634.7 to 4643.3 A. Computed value 0.6202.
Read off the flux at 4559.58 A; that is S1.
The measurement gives 0.5939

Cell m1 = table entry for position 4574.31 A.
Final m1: 0.6234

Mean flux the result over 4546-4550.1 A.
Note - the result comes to 0.585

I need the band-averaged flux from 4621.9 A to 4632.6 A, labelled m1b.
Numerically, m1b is 0.63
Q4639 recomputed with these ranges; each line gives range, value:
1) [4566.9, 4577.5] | 0.6507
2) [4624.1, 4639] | 0.6482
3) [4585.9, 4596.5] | 0.6213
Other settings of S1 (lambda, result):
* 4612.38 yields 0.6716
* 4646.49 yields 0.5642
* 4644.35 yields 0.5725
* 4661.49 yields 0.6049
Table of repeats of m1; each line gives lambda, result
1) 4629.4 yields 0.6415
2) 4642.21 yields 0.5937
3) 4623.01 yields 0.6343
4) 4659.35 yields 0.619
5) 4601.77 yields 0.5949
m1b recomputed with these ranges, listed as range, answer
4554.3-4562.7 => 0.588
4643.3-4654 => 0.568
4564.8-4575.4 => 0.624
